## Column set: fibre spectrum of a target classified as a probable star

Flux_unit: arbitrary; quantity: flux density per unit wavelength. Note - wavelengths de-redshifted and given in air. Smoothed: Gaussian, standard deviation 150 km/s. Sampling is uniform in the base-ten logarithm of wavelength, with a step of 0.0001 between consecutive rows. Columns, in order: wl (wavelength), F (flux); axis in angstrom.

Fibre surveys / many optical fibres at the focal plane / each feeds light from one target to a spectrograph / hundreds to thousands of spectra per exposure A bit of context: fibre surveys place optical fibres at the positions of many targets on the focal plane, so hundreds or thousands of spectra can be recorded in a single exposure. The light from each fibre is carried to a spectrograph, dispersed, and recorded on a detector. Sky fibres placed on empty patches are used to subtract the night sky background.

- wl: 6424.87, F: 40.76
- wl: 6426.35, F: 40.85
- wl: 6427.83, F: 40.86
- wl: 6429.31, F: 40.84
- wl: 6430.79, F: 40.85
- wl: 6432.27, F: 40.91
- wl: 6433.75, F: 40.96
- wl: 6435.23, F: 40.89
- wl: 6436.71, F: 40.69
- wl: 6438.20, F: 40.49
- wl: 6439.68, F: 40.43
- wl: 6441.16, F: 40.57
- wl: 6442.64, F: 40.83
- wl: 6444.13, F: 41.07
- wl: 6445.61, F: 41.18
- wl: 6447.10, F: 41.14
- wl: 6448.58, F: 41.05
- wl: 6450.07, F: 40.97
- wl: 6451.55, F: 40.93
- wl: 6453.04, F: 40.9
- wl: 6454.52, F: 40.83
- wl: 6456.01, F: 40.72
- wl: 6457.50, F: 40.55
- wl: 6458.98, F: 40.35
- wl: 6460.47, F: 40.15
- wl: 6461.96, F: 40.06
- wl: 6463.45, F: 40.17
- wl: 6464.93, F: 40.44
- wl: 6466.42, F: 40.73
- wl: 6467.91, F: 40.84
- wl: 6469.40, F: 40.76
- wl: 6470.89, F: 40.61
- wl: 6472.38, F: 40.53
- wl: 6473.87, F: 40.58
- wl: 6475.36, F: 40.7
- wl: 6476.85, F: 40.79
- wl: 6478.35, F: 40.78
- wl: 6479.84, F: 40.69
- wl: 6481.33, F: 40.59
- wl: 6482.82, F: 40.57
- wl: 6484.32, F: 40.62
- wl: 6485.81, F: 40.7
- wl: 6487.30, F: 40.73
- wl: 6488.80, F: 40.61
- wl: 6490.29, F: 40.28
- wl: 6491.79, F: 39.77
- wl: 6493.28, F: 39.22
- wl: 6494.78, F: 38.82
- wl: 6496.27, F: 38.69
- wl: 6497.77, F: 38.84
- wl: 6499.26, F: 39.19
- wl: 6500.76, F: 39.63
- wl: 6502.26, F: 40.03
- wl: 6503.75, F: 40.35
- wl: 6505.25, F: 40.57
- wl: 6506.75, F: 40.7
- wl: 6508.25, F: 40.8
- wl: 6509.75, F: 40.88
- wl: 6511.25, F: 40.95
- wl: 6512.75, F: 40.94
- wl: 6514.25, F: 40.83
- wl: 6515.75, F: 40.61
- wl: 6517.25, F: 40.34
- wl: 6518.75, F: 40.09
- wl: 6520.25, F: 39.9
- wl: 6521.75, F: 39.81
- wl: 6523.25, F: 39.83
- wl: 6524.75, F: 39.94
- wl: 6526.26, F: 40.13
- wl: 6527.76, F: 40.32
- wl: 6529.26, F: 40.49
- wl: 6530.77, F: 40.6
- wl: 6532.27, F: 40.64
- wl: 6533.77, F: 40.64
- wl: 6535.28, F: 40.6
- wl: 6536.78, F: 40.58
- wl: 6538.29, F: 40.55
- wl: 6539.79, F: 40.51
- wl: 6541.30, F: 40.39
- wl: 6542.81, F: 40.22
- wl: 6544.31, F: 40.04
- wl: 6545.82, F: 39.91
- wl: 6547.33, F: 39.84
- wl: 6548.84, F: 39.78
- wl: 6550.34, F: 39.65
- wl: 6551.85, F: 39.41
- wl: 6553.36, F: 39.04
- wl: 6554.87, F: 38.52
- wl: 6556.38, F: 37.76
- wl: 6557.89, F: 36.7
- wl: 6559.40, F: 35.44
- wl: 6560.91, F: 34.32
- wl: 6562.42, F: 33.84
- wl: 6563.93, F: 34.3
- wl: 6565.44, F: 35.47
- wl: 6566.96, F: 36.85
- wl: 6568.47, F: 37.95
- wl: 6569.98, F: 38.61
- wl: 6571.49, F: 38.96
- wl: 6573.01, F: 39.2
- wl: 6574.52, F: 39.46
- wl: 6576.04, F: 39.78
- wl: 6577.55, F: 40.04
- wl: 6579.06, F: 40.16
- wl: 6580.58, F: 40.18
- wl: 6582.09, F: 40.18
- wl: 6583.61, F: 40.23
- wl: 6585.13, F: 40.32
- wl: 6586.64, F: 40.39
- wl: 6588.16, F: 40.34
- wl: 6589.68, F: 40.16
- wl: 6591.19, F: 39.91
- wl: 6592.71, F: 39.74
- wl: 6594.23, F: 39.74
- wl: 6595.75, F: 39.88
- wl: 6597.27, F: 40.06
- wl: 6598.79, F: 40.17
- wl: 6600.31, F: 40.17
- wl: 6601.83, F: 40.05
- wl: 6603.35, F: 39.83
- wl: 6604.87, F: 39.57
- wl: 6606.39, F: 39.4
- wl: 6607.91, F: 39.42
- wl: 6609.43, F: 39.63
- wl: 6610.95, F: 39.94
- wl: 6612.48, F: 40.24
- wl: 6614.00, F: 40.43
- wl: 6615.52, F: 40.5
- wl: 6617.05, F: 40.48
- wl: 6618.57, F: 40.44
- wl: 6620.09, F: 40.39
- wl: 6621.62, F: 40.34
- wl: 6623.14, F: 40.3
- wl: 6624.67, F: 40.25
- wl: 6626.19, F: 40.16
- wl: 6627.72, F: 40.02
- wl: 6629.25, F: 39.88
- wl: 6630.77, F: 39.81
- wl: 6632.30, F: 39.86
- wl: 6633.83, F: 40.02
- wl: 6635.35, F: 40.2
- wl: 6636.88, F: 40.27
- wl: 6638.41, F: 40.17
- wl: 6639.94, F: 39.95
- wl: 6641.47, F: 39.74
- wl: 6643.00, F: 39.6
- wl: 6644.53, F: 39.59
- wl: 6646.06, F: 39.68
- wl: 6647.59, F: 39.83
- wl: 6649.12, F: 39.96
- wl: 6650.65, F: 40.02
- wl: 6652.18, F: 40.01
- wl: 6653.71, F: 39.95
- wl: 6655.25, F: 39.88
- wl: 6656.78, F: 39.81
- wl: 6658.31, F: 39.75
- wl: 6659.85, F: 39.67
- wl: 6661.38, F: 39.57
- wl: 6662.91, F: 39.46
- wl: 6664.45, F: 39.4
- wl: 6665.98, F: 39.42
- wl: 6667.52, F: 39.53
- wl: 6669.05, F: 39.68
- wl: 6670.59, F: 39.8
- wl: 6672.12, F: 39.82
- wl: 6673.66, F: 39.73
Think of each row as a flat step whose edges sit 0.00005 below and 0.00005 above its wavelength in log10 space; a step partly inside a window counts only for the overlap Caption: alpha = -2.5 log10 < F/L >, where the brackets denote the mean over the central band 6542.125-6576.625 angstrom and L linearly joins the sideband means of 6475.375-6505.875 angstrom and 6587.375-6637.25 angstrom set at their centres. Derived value 0.06 mag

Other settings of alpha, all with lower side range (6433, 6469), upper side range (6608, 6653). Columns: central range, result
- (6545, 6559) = 0.04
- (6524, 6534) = 0.00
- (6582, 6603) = 0.00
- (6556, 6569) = 0.13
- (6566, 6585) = 0.03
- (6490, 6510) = 0.02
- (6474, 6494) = 0.00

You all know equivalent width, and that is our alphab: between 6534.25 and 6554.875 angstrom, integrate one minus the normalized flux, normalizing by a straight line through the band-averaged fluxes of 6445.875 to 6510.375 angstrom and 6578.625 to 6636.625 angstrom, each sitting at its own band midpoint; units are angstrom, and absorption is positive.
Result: 0.1 angstrom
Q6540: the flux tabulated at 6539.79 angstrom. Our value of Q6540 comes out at 40.51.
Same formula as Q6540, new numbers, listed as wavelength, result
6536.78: 40.58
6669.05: 39.68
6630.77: 39.81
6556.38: 37.76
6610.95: 39.94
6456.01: 40.72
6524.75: 39.94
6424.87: 40.76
